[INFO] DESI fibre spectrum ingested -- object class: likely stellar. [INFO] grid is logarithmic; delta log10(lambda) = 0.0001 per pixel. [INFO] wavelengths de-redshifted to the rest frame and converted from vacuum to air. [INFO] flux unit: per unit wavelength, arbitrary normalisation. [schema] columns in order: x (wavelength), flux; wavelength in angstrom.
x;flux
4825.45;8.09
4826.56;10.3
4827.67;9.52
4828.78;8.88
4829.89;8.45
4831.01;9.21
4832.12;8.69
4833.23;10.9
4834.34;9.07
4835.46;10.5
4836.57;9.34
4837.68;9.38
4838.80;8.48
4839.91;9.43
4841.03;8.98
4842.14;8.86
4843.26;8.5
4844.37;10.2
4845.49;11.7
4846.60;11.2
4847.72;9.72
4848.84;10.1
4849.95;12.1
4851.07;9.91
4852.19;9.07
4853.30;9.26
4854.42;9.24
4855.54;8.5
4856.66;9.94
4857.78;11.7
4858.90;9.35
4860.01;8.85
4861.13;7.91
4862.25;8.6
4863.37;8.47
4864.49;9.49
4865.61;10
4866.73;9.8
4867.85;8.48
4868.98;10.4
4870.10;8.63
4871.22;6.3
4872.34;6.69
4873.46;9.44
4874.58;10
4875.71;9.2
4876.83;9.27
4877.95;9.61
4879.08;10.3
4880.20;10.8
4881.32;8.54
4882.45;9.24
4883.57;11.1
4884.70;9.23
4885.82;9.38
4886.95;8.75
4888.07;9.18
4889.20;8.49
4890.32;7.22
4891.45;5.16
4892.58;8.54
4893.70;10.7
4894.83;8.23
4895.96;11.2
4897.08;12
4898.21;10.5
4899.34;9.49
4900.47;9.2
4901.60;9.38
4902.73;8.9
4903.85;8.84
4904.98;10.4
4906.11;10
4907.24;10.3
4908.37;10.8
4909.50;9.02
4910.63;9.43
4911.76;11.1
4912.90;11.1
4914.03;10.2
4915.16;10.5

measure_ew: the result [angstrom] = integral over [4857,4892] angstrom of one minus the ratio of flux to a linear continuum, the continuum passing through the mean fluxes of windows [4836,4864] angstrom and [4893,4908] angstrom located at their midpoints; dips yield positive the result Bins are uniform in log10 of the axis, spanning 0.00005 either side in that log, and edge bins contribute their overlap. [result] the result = 2.56 angstrom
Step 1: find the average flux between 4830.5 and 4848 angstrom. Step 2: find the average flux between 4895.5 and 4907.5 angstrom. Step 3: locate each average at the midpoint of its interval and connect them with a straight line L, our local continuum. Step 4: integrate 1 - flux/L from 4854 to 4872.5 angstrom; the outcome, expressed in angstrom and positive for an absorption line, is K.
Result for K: 1.5 angstrom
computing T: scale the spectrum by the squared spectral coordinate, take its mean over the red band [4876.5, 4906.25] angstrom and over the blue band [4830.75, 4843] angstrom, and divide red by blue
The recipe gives 1.0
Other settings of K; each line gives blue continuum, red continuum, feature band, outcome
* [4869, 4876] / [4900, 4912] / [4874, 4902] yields -1.01 angstrom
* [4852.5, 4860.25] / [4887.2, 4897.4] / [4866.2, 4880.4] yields 0.22 angstrom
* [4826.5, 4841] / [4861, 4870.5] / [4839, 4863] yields -1.06 angstrom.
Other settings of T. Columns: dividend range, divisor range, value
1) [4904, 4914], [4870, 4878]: 1.20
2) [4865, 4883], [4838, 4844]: 1.04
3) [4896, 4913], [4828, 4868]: 1.08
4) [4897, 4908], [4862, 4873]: 1.15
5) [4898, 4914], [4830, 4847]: 1.06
